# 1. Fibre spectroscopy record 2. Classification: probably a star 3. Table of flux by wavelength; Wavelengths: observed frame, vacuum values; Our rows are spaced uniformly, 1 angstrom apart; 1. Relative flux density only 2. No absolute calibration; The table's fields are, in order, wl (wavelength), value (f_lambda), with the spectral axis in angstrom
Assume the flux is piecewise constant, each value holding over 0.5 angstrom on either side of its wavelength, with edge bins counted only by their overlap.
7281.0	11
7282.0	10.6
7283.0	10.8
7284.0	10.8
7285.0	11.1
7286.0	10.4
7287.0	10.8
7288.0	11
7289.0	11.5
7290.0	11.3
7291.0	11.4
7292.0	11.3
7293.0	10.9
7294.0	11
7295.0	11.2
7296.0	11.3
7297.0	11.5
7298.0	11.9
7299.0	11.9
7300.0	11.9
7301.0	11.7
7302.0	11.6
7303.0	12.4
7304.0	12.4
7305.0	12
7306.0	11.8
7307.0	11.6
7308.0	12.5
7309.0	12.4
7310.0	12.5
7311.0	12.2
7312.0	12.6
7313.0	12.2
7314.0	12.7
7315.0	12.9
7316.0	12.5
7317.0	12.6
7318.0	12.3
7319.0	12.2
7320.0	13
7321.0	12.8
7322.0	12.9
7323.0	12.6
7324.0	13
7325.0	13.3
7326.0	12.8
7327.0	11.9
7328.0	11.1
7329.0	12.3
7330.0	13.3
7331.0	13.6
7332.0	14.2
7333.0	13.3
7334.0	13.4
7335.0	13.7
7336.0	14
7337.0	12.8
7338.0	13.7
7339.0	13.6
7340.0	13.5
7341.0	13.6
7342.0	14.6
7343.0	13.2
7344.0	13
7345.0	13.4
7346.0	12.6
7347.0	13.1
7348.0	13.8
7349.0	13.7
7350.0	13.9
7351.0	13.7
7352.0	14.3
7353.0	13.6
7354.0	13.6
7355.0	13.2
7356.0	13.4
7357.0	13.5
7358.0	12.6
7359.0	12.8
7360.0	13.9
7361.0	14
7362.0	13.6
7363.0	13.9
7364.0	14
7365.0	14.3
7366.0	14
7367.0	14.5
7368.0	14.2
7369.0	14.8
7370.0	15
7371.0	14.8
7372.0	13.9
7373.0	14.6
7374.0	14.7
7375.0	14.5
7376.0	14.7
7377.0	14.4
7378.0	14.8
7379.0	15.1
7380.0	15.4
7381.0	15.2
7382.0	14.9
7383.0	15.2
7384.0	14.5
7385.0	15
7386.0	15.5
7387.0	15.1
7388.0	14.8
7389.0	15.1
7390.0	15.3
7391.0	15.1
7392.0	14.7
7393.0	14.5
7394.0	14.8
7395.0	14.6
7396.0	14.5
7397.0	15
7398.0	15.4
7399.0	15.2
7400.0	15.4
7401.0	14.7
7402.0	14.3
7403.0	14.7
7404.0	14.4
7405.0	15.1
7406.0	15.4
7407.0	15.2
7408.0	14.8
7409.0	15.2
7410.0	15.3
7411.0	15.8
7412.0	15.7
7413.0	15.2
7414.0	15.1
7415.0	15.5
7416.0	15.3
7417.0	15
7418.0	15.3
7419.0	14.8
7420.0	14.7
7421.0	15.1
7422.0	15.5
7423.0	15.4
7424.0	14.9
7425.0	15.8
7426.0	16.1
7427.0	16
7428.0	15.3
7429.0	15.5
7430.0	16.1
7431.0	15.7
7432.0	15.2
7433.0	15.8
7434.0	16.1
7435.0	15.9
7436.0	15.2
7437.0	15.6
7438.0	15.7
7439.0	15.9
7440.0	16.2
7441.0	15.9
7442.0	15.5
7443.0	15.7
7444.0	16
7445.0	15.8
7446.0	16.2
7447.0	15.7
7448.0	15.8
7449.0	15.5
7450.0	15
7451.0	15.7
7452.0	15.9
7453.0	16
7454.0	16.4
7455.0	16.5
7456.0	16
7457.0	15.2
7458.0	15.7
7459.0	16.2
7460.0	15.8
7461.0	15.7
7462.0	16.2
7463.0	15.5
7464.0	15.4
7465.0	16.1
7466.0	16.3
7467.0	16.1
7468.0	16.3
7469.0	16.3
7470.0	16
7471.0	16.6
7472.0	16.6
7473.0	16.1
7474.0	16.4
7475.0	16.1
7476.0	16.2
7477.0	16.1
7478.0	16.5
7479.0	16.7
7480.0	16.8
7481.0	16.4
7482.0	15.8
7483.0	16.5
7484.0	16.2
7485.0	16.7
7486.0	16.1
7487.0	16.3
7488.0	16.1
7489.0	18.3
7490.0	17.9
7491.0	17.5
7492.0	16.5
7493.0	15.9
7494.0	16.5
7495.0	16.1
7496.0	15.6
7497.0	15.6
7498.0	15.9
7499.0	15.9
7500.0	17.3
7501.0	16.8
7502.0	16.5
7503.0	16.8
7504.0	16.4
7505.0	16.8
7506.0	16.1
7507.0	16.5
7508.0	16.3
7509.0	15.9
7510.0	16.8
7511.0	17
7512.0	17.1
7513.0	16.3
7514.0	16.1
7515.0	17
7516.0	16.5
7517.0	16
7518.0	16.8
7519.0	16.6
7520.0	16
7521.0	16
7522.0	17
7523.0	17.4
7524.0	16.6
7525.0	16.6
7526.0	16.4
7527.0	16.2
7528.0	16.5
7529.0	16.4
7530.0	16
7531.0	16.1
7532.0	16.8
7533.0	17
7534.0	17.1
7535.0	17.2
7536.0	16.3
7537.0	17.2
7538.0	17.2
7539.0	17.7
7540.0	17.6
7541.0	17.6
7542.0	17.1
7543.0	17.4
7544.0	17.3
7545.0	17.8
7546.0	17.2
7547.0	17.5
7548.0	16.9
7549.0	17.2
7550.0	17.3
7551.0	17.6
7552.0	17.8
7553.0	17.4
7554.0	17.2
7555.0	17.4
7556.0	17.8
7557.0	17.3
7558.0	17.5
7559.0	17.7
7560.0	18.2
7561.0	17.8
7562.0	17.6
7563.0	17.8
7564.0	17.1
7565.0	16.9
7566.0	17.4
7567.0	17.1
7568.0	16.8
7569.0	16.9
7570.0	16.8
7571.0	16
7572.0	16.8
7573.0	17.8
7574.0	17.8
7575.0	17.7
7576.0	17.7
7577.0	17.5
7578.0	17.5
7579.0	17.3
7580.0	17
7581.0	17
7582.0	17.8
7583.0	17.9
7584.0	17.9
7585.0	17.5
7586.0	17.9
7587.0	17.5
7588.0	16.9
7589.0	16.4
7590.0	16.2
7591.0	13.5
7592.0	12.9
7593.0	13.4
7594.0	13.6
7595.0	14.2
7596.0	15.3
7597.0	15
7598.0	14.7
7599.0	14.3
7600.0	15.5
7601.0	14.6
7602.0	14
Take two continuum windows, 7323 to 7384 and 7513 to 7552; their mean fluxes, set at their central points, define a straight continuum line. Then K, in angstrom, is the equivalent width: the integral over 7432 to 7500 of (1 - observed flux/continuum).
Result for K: -1.6 angstrom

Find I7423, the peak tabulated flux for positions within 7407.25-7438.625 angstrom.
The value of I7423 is 16.1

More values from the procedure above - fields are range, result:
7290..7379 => 15.1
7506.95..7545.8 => 17.8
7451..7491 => 18.3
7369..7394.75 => 15.5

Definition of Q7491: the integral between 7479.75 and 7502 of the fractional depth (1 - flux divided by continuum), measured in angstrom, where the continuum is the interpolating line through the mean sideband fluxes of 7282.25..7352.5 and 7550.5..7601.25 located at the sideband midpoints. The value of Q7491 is -1.71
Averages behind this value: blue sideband 12.5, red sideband 16.7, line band 16.5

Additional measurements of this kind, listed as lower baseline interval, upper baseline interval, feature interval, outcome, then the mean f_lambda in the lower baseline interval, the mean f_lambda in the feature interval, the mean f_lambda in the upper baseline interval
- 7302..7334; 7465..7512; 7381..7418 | -1.59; 12.6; 15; 16.4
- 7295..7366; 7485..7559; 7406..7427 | -0.91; 12.9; 15.3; 16.8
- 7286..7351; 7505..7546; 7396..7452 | -2.86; 12.5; 15.4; 16.7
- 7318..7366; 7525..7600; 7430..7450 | -1.17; 13.3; 15.7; 16.8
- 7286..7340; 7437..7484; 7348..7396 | -1.98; 12.3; 14.4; 16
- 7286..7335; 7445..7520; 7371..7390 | -1.38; 12.2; 14.9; 16.3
